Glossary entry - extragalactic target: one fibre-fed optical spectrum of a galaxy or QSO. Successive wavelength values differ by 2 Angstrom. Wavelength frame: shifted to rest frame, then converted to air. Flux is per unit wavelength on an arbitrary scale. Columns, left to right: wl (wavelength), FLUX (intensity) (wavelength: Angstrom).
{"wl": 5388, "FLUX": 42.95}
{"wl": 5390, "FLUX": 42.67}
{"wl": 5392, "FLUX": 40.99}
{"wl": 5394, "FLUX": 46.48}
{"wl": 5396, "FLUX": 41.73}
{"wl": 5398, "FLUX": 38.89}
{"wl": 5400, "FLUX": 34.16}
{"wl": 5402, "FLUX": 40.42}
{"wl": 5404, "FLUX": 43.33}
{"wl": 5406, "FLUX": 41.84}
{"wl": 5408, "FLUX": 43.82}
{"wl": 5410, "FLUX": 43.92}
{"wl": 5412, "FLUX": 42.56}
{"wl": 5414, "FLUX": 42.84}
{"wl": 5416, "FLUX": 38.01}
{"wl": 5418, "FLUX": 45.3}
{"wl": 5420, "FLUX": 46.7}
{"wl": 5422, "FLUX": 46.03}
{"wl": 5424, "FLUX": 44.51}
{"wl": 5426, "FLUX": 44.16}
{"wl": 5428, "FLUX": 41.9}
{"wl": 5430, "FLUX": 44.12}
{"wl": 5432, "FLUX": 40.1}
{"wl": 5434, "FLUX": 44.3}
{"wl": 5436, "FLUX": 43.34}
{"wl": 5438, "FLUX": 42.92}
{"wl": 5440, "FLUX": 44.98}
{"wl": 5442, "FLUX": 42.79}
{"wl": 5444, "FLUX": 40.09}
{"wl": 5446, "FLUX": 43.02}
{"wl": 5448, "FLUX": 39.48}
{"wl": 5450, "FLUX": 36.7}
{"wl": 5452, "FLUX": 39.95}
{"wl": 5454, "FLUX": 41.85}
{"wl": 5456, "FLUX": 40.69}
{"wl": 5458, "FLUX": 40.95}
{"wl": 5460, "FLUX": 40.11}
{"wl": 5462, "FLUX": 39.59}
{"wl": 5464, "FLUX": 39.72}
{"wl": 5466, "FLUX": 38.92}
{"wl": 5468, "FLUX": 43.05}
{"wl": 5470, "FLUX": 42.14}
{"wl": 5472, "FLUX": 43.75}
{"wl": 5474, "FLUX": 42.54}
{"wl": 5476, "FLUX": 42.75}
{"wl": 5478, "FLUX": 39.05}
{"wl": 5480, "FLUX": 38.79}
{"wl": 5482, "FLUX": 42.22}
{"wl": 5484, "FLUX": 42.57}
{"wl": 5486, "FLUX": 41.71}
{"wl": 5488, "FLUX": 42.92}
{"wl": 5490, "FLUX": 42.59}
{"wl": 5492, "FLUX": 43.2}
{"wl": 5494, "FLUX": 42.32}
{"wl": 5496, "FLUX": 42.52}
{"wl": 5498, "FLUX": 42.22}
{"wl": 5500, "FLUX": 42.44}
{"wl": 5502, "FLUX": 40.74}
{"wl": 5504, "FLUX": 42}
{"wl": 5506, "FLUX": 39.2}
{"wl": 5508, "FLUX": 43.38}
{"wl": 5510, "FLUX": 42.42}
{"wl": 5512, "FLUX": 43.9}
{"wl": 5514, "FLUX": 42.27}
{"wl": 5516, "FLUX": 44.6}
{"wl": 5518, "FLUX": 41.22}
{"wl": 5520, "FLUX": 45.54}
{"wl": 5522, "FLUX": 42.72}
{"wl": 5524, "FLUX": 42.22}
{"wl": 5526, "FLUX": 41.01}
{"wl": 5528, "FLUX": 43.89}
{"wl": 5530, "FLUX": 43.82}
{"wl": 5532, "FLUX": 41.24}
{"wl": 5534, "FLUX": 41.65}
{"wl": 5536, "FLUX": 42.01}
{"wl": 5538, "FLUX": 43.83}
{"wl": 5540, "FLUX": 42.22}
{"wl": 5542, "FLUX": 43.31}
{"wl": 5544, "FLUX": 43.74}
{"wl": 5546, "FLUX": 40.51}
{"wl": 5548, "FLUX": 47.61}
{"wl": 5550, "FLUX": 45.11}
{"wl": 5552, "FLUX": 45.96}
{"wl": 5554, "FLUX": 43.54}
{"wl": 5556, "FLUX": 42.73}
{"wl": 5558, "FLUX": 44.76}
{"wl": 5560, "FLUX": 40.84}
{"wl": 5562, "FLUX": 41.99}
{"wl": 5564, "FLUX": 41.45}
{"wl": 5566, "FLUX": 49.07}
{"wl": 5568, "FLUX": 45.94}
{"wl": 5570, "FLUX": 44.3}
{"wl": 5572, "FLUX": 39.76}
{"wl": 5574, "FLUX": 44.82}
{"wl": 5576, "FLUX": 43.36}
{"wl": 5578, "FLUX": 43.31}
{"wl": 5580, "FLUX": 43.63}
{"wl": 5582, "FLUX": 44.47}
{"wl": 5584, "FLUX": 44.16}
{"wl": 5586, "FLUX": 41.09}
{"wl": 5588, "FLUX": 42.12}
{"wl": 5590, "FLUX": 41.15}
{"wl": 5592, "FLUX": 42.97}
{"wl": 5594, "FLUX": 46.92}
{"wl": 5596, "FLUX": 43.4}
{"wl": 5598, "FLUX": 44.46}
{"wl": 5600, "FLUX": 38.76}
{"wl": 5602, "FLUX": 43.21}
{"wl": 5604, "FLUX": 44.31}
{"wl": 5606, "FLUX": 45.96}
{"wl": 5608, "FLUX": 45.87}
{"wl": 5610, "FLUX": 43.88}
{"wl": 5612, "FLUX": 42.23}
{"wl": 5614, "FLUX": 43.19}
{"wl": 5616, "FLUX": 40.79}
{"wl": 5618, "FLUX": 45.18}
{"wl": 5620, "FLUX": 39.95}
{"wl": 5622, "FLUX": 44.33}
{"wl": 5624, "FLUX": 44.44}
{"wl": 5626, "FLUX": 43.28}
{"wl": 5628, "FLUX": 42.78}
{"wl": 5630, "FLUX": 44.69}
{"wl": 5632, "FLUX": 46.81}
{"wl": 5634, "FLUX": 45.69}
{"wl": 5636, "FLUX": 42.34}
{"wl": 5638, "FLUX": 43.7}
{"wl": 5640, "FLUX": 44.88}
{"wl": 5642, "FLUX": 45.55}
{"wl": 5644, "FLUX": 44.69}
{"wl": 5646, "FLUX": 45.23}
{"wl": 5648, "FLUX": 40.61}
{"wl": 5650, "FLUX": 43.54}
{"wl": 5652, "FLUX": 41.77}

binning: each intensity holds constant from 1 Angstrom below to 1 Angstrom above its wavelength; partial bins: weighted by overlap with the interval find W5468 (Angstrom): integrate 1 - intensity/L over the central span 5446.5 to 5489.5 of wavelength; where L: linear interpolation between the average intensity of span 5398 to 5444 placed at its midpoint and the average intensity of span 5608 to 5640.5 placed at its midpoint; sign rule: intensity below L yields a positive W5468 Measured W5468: 1.9 Angstrom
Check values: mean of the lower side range 42.7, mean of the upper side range 43.7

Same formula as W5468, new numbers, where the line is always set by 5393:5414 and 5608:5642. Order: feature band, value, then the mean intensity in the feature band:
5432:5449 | -0.15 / 42.5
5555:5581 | -0.17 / 43.5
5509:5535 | 0.01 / 42.8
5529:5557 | -0.23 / 43.4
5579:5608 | 0.04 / 43.4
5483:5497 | 0.00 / 42.5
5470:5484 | 0.26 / 41.6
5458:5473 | 0.46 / 41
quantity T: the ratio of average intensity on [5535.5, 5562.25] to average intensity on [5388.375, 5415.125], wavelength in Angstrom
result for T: 1.0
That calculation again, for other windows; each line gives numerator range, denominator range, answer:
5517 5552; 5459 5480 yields 1.05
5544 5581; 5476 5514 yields 1.04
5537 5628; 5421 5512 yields 1.04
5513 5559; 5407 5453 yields 1.01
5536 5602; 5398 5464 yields 1.04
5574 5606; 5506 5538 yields 1.01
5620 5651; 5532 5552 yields 1.02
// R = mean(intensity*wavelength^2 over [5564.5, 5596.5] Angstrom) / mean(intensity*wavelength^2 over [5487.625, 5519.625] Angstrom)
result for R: 1.06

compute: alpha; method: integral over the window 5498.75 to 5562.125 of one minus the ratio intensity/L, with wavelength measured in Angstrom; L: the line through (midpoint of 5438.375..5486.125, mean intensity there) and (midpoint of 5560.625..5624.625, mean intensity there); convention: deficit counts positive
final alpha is -0.8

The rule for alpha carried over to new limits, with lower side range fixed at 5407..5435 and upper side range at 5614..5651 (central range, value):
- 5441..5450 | 0.55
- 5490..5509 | 0.67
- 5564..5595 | -0.02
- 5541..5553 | -0.20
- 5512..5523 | 0.07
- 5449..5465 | 1.31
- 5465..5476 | 0.35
